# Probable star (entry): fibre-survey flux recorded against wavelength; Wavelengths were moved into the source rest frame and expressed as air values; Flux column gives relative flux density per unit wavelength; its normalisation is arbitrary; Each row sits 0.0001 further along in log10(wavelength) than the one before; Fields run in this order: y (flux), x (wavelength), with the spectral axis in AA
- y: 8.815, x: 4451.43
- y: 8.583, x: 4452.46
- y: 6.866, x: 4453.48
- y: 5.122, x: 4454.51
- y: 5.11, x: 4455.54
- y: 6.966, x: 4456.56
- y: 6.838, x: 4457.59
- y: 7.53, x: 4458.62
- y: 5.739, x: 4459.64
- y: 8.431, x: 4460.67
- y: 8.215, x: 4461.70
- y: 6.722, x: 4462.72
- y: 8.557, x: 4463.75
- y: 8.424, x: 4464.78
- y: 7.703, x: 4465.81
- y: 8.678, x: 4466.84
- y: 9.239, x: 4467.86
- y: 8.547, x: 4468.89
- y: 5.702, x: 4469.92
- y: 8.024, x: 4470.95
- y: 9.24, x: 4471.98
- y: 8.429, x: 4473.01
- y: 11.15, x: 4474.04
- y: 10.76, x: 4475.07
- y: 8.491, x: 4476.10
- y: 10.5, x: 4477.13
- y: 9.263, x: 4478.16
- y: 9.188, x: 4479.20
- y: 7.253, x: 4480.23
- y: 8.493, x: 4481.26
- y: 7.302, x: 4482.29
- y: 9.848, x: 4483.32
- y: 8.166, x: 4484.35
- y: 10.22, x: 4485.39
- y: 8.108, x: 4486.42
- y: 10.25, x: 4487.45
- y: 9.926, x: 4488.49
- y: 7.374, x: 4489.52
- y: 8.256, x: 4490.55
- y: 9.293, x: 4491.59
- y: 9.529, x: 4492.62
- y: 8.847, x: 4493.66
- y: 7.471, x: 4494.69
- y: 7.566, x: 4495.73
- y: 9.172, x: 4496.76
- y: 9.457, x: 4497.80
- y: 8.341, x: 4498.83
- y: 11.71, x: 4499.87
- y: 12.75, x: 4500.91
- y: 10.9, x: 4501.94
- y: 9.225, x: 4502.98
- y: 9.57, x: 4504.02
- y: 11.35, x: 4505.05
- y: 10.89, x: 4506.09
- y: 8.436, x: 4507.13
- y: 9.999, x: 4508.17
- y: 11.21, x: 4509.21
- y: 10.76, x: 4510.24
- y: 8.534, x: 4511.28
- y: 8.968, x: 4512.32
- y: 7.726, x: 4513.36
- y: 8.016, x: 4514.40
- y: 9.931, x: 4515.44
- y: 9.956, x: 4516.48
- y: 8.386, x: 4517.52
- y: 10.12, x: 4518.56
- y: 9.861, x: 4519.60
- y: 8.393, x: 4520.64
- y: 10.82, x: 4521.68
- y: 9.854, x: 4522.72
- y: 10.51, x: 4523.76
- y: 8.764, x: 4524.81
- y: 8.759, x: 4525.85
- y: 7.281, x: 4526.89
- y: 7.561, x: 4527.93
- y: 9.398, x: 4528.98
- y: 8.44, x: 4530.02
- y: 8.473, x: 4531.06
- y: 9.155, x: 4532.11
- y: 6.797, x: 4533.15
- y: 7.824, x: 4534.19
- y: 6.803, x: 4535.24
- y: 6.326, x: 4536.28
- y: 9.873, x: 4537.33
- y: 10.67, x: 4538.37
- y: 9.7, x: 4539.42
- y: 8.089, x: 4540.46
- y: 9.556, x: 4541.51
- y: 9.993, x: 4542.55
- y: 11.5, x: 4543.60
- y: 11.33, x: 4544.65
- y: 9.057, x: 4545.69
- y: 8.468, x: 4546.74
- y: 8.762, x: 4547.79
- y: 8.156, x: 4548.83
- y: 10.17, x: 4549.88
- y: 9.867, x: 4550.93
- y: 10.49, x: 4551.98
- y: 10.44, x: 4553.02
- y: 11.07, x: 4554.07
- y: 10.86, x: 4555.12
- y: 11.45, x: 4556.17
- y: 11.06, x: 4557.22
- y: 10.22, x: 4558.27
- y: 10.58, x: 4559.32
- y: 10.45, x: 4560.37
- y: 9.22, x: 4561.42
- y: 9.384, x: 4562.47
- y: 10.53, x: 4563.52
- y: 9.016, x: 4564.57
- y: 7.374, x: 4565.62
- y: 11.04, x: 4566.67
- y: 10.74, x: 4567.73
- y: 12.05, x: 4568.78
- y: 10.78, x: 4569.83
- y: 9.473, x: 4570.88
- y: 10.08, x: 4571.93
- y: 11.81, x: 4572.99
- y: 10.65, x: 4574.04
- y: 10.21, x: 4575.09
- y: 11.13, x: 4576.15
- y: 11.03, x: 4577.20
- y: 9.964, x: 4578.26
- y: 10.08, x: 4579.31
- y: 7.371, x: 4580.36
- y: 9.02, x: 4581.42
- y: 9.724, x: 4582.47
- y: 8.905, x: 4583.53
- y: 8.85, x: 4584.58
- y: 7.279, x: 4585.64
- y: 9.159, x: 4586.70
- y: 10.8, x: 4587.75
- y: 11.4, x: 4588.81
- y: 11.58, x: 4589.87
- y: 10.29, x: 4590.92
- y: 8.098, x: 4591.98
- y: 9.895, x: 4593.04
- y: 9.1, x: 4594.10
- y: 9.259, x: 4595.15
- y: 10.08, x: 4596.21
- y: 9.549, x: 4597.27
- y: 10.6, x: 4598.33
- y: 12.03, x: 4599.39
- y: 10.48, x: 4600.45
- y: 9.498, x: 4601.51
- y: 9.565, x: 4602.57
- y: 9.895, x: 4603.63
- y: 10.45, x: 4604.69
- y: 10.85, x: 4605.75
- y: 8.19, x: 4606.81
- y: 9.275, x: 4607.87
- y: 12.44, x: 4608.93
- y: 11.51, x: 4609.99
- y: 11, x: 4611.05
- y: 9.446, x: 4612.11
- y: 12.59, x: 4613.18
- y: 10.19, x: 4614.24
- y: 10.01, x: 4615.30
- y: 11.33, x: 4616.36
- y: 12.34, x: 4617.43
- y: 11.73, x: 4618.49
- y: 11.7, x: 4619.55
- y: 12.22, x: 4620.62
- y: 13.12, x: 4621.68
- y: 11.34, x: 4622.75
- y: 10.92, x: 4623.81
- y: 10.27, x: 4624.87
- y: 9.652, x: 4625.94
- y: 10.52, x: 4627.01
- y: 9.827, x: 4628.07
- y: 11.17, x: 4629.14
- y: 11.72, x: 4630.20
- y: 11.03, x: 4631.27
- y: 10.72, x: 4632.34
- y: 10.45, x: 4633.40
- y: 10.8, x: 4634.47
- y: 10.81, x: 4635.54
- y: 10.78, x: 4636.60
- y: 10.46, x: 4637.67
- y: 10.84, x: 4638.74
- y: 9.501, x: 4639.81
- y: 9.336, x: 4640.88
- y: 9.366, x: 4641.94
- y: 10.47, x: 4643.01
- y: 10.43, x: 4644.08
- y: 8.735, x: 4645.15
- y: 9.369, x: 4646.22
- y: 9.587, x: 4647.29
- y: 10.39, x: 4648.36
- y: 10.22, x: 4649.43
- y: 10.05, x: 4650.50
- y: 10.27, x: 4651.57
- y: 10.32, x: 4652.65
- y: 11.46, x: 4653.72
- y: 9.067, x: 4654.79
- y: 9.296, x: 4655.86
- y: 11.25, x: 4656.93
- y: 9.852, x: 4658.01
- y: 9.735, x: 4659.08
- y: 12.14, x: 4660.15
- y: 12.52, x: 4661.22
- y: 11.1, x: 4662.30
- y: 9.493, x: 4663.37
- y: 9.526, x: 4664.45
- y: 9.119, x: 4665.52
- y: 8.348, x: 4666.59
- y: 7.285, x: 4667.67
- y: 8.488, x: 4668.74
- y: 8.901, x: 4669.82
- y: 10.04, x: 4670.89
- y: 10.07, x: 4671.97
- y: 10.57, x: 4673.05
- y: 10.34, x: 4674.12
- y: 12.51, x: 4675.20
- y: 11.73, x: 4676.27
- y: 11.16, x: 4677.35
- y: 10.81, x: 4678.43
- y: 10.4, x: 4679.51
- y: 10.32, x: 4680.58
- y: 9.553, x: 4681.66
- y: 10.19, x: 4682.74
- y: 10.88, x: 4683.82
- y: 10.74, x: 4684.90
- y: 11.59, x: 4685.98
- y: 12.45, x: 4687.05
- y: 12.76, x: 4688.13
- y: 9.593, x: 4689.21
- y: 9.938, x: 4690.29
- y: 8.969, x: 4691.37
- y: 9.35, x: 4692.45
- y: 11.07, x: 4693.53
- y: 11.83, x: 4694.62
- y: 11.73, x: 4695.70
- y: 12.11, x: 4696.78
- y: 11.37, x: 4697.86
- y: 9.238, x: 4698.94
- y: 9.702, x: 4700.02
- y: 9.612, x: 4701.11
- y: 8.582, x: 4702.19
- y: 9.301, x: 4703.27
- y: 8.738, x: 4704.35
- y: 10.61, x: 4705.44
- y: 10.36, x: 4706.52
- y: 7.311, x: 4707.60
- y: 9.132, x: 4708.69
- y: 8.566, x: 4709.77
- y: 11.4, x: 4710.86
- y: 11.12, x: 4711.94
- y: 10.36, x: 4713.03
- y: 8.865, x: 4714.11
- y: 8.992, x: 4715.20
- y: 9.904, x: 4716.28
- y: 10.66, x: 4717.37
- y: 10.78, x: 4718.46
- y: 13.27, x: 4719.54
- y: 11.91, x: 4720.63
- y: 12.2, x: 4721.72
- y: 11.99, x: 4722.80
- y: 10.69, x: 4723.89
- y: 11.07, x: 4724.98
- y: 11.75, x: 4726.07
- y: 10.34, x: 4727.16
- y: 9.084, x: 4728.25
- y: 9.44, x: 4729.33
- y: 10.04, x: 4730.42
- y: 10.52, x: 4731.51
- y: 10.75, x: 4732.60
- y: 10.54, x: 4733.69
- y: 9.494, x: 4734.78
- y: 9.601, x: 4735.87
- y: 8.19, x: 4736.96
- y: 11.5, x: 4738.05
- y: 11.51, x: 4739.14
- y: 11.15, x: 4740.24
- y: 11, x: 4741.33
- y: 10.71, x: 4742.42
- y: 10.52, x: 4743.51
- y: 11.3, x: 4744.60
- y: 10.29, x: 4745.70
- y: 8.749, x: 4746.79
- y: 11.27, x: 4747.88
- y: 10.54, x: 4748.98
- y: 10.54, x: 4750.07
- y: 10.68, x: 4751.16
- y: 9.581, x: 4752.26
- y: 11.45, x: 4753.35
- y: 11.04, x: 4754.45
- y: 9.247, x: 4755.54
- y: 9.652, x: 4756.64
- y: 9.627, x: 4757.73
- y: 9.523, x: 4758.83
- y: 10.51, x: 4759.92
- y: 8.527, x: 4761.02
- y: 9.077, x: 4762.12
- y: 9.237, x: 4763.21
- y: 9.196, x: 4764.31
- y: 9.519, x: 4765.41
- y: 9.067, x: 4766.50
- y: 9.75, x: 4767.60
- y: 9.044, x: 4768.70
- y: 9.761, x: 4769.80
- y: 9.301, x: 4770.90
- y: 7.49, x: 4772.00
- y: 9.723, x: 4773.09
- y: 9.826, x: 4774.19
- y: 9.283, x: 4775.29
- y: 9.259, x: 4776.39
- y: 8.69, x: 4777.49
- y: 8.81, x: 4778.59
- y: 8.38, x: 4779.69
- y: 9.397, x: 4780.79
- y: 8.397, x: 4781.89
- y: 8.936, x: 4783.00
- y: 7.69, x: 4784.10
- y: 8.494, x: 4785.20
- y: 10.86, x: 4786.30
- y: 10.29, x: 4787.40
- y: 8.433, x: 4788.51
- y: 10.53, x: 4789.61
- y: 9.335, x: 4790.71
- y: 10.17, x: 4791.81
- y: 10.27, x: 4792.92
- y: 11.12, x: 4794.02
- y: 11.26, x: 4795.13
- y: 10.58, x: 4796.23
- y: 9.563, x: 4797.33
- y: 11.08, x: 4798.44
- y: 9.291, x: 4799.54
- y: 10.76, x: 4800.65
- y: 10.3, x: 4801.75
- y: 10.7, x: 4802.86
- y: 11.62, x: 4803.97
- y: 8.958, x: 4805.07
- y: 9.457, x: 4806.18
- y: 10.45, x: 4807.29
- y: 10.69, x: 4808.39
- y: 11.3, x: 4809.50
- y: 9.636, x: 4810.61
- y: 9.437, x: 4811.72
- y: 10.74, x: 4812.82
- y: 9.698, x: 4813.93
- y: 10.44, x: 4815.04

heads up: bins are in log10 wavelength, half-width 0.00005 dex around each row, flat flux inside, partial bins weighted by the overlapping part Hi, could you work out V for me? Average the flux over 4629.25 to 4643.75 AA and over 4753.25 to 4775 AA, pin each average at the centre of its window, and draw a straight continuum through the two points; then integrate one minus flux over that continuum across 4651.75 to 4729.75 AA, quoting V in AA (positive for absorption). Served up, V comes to -2.17 AA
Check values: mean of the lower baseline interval 10.5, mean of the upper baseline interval 9.49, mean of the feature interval 10.3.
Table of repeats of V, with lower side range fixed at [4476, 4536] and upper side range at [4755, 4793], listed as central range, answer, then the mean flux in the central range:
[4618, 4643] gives -4.3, 10.8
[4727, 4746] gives -2.2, 10.3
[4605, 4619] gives -2.5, 10.8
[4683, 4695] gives -2.0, 10.8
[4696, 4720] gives -2.0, 10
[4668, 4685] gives -2.1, 10.4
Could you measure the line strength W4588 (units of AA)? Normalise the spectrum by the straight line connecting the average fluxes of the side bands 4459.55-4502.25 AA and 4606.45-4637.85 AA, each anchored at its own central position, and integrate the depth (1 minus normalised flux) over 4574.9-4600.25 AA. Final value 1.51 AA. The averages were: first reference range 8.86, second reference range 10.9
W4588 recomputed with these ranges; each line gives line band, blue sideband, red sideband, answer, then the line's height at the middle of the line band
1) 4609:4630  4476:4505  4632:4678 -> -2.50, 9.95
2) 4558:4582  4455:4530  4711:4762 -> -1.78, 9.4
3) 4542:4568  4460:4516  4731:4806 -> -2.19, 9.26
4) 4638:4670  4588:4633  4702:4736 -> 1.80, 10.5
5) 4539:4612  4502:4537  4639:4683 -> -4.34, 9.47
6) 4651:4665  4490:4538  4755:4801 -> -1.68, 9.34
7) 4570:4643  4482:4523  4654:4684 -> -3.52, 9.89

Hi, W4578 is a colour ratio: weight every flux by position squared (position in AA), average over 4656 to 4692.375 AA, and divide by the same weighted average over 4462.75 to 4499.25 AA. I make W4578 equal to 1.3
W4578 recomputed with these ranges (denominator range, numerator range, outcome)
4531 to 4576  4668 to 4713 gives 1.12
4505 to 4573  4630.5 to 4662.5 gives 1.13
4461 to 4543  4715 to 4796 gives 1.24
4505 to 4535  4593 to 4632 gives 1.22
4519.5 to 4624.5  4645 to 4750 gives 1.10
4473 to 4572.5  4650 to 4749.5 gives 1.18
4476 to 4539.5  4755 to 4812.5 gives 1.19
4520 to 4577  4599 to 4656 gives 1.13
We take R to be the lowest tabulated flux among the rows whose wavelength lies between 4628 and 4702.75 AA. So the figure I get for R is 7.285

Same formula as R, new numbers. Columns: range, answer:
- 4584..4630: 7.279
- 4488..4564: 6.326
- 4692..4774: 7.311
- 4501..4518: 7.726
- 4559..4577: 7.374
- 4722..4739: 8.19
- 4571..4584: 7.371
